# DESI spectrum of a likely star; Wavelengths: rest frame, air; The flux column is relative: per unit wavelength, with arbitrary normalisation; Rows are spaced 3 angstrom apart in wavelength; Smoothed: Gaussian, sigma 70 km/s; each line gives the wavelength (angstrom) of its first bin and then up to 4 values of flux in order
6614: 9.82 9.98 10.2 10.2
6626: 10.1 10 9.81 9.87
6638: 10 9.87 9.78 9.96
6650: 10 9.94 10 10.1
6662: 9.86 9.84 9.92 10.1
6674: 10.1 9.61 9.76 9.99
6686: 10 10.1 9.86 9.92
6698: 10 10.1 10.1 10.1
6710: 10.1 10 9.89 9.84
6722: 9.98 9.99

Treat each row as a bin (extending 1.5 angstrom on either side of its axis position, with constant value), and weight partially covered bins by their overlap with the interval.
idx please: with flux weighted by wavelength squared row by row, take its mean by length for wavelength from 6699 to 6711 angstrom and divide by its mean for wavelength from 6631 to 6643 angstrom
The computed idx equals 1.04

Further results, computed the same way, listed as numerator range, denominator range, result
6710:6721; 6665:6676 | 1.01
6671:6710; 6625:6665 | 1.02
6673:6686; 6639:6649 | 1.01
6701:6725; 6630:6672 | 1.03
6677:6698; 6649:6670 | 1.00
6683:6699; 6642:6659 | 1.02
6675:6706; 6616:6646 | 1.01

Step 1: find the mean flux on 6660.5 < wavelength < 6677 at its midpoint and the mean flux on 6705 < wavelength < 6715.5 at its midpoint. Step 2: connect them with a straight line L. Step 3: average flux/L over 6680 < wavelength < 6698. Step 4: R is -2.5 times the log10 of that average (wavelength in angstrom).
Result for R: 0.00 mag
